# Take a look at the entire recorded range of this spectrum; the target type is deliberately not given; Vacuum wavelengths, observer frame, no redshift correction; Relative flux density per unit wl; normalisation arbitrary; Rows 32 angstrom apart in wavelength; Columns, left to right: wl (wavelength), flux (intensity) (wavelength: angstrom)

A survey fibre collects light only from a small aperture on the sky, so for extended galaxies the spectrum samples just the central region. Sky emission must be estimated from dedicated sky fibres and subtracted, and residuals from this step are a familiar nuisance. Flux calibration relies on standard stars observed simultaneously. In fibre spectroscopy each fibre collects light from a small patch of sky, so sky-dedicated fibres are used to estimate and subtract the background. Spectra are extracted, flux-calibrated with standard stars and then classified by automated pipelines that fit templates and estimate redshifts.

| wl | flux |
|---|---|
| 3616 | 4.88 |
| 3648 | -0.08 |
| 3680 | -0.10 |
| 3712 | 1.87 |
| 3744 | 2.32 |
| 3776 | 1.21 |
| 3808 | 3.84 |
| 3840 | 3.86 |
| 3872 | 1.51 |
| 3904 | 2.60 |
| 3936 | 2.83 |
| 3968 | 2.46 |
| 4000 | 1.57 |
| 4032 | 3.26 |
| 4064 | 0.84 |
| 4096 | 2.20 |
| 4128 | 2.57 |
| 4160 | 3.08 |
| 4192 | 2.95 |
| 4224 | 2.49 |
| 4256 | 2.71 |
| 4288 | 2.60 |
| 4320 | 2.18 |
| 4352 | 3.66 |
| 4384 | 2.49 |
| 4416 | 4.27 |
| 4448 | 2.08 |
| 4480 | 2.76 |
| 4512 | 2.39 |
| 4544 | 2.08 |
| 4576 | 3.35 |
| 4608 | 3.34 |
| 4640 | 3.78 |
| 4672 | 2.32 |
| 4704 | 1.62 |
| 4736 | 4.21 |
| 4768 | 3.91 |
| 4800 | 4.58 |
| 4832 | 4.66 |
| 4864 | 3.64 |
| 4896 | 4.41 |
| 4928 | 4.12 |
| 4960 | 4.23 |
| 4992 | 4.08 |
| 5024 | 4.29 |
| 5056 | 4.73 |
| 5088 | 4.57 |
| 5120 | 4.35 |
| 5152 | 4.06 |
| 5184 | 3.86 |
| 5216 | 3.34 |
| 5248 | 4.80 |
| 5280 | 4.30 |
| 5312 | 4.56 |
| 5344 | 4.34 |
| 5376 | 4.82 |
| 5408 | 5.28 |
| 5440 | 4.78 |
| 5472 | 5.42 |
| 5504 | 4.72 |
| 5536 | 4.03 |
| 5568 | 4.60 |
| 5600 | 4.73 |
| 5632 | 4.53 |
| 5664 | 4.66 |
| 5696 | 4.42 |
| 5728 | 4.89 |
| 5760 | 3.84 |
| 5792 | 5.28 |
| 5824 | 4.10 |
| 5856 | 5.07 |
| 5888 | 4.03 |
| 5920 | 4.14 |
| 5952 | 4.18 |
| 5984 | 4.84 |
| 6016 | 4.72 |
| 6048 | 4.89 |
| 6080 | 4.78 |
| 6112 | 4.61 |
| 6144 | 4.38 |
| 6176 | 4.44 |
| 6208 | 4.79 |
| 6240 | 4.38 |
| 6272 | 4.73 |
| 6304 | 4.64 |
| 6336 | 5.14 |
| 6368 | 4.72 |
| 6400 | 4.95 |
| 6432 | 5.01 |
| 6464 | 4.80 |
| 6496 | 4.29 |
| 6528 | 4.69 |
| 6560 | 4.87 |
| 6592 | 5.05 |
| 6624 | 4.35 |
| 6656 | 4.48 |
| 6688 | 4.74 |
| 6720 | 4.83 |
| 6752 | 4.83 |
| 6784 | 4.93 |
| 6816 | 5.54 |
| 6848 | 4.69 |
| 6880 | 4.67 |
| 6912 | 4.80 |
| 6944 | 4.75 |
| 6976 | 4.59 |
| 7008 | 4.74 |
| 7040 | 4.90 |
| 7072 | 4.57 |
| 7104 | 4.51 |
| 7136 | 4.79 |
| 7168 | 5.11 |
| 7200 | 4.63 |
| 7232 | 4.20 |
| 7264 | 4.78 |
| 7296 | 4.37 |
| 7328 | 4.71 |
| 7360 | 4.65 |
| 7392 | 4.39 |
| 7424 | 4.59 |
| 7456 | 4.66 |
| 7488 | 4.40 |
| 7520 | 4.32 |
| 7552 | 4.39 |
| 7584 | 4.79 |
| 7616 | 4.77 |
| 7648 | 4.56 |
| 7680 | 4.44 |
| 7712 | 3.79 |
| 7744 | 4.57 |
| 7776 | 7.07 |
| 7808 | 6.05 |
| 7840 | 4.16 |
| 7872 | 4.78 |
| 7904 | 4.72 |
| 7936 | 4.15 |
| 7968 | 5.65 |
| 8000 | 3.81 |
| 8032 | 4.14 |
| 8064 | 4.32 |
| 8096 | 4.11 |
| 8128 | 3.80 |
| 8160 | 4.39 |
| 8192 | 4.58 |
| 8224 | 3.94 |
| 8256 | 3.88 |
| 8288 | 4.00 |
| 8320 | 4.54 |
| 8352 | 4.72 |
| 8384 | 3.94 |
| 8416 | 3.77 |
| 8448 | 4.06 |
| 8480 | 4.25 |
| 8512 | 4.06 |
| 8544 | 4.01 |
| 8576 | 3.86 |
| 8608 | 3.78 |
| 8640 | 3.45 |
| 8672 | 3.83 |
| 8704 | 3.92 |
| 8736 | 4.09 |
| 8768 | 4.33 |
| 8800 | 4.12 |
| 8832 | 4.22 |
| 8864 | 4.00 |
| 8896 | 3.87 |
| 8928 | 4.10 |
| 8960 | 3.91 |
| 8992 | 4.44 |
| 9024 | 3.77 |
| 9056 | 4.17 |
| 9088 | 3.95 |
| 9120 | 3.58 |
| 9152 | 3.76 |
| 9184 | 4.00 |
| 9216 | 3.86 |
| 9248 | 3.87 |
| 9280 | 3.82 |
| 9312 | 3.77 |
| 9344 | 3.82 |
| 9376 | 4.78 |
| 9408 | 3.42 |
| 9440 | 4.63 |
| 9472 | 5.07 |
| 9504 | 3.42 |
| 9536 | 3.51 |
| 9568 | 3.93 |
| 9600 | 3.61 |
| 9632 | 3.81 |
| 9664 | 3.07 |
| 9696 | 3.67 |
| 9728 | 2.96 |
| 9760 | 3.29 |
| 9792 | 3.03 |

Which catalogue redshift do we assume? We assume 0.18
